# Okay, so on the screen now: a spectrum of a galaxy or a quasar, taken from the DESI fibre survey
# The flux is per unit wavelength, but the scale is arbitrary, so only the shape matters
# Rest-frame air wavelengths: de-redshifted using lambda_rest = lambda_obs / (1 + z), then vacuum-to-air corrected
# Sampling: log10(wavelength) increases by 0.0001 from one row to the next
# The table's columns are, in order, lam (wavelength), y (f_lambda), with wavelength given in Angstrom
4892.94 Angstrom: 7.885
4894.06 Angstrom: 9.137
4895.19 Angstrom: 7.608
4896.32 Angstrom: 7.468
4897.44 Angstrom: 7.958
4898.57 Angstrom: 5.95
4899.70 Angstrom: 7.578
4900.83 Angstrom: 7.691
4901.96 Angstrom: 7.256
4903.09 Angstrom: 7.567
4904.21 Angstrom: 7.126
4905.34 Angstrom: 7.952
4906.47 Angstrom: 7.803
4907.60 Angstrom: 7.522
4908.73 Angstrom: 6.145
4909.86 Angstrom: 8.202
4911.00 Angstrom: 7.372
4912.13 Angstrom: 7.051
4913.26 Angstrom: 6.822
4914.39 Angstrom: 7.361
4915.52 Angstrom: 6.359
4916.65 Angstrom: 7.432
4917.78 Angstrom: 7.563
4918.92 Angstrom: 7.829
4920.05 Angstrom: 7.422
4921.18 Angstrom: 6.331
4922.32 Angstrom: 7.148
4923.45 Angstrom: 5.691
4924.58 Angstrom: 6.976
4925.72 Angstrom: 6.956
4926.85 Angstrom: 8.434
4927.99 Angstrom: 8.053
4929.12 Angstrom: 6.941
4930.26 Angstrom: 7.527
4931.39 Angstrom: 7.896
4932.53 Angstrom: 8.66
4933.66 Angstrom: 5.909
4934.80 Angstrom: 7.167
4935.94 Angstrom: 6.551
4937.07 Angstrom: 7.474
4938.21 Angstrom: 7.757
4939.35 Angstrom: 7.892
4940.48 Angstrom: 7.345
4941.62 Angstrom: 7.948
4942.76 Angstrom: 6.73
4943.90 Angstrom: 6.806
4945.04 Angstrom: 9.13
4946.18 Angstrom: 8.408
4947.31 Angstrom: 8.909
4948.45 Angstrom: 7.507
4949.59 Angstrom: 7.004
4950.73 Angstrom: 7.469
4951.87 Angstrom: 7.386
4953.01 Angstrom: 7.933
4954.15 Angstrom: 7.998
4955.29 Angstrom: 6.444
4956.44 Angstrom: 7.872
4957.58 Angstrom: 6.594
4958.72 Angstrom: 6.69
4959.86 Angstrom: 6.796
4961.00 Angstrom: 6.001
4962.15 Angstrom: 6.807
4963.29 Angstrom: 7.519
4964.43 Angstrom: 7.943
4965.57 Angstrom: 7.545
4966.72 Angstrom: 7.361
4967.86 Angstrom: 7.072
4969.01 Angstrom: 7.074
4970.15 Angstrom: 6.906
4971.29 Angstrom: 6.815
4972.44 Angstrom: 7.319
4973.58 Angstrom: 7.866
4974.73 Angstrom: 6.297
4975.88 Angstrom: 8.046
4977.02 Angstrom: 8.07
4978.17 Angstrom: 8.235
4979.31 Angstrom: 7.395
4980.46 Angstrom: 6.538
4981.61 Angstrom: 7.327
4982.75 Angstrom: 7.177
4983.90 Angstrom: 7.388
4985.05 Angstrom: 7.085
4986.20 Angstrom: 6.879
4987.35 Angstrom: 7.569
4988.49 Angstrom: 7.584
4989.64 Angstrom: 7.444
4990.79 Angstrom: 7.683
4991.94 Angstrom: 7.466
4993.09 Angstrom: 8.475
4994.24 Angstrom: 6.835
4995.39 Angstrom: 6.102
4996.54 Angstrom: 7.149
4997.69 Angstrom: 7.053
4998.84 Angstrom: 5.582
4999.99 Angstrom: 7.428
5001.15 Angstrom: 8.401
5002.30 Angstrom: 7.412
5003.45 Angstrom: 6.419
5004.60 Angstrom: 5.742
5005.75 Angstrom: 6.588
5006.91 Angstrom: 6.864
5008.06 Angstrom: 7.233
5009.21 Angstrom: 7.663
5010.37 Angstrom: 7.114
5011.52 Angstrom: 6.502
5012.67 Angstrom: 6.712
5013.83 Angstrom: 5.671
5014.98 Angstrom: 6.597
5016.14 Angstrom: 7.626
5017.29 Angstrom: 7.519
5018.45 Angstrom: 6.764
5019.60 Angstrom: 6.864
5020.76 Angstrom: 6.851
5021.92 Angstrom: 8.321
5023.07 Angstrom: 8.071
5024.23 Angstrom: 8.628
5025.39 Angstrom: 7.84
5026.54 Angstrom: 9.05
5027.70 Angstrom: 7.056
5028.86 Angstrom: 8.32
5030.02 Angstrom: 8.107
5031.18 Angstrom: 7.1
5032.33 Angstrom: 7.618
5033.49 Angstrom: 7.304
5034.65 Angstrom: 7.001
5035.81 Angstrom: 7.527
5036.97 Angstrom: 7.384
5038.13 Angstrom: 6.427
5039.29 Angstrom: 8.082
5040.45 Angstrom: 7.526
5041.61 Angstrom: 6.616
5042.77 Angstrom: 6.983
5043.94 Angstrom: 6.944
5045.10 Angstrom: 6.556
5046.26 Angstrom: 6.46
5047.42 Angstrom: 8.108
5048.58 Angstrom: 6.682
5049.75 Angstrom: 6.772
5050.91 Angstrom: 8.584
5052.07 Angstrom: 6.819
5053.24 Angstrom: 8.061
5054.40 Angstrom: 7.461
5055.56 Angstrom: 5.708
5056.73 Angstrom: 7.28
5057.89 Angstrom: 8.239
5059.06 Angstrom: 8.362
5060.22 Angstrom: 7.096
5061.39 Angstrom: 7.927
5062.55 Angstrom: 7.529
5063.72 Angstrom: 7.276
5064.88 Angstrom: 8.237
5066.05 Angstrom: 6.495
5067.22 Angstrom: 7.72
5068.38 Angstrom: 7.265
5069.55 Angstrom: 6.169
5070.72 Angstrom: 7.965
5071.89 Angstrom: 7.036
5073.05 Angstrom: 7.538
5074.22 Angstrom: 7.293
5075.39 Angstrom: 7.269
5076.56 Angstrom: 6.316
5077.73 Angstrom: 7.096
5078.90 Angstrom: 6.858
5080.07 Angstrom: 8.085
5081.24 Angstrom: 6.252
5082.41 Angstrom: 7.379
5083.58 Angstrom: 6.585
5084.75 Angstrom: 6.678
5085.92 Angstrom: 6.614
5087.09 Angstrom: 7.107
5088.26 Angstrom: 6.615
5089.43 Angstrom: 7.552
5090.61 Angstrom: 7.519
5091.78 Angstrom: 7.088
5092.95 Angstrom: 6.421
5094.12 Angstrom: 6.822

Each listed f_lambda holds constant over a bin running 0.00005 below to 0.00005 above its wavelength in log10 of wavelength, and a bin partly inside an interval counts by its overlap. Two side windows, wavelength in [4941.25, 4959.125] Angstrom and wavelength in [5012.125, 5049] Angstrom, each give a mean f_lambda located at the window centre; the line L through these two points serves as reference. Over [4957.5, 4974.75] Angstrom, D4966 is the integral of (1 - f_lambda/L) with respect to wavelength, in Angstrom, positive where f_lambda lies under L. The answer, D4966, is 1.00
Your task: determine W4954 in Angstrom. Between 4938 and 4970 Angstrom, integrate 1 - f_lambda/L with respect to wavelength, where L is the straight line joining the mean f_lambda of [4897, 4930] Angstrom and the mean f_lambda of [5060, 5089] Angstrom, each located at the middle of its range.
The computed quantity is -0.8 Angstrom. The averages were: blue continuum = 7.26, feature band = 7.42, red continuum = 7.14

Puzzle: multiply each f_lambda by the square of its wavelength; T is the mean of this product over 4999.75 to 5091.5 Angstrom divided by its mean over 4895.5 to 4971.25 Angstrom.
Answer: 1.03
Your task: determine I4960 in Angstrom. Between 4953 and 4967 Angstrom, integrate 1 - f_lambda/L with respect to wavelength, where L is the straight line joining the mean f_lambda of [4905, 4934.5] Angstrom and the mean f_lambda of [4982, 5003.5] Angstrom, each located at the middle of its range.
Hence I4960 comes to 0.2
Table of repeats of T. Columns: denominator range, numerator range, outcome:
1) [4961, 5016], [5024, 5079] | 1.06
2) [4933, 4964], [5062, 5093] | 1.02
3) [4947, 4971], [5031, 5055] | 1.03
